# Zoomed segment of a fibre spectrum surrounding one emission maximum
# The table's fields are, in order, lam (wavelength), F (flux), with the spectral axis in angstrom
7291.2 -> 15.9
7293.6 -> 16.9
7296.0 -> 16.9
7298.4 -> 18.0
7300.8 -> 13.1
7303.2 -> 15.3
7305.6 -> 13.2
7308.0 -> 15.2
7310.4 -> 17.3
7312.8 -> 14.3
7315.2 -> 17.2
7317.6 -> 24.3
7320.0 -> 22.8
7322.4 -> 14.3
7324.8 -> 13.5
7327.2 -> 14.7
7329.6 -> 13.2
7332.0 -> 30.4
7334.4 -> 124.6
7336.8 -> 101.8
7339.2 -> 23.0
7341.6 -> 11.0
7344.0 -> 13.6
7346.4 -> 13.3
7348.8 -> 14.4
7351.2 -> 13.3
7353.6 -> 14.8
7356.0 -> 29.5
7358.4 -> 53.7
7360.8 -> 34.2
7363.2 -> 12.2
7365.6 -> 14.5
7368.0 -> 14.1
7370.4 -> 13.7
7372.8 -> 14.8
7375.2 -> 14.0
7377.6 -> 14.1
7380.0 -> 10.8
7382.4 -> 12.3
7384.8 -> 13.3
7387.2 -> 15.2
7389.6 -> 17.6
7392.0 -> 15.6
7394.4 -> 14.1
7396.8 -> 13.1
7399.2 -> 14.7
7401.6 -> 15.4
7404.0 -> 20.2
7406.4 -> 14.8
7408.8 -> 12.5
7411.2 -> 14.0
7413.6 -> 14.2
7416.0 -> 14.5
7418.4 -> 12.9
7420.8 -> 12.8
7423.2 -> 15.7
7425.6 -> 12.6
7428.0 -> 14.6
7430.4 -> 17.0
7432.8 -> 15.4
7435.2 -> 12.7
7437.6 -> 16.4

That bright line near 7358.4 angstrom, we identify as [N II] 6583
